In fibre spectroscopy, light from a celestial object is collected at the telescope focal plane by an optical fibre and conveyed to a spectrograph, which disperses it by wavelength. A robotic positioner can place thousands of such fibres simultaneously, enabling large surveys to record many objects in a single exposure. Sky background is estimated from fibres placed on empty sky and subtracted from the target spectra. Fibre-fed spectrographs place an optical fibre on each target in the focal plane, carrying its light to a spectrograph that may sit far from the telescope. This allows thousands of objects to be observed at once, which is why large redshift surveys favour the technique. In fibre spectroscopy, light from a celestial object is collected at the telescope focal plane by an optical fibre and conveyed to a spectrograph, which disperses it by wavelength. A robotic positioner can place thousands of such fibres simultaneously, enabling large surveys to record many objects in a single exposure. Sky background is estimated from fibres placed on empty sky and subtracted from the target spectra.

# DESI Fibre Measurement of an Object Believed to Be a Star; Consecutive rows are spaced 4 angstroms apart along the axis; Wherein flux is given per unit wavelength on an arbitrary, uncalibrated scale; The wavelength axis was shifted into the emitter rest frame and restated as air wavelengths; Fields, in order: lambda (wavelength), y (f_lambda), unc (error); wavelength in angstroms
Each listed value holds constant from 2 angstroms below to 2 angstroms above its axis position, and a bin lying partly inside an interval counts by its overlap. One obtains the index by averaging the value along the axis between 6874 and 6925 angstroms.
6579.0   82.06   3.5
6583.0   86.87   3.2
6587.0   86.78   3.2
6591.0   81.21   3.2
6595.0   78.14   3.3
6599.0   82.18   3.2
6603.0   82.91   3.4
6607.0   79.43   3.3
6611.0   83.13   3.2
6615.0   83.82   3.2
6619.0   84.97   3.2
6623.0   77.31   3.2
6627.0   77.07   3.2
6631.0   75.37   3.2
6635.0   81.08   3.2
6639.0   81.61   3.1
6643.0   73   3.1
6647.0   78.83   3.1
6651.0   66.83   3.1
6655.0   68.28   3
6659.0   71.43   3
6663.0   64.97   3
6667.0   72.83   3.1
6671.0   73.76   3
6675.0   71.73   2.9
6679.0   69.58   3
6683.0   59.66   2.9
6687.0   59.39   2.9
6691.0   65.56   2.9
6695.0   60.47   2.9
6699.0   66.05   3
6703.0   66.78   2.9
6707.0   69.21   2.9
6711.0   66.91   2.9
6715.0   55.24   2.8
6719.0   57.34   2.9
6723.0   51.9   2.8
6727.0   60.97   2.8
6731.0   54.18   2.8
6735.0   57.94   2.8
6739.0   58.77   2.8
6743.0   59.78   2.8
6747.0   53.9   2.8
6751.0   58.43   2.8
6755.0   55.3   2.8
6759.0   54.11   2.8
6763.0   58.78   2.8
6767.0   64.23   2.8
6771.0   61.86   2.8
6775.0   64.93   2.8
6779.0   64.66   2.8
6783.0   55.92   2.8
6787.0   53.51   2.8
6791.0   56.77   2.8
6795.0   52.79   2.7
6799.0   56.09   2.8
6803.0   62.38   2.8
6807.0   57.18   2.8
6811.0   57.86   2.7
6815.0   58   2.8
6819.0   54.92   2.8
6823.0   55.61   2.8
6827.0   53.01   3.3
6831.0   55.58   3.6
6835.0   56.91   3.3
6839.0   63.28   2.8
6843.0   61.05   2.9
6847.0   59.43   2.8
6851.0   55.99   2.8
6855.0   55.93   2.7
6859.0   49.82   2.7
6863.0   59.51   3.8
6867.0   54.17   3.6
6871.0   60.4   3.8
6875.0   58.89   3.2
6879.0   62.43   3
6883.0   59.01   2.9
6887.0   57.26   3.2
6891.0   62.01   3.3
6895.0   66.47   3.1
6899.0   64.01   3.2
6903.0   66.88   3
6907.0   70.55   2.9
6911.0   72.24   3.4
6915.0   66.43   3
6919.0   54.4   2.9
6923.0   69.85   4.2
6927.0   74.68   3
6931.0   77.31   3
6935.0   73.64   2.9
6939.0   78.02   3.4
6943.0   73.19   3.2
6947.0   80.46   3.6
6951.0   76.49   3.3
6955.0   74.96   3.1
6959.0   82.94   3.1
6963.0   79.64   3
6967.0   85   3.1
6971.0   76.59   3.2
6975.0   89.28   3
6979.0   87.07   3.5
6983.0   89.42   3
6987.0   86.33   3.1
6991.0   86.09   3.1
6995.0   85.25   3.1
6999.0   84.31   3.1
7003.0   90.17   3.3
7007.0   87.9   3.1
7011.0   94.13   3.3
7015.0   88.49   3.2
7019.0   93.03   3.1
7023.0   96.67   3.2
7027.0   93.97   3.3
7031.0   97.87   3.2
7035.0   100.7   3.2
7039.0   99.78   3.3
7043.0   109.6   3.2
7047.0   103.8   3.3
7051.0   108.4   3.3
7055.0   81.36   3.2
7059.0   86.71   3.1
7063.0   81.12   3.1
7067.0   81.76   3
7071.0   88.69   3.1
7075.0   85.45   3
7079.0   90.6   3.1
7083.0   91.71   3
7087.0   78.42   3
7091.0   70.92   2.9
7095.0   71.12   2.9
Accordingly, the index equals 64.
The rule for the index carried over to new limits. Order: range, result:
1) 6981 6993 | 87.3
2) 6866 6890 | 59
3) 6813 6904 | 58.6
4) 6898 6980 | 74.9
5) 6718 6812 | 57.9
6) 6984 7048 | 93.4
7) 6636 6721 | 67.8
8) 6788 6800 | 55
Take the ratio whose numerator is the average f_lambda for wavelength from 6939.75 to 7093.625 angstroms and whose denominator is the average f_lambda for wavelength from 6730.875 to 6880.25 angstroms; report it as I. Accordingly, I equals 1.5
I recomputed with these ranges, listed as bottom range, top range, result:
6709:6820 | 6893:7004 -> 1.33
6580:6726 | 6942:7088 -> 1.22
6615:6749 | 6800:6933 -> 0.91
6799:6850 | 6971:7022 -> 1.52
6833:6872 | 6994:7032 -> 1.58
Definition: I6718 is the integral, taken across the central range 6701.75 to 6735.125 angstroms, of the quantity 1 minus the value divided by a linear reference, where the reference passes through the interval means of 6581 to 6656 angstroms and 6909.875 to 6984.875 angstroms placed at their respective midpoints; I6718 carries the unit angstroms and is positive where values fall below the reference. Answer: 7.9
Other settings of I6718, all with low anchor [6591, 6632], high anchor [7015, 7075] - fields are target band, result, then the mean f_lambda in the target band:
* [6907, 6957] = 9.93 angstroms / 72.6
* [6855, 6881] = 9.14 angstroms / 57.4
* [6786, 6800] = 5.10 angstroms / 54.8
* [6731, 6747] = 5.09 angstroms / 57.6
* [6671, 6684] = 2.21 angstroms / 68.6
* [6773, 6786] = 3.73 angstroms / 61.2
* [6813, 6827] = 5.04 angstroms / 55.7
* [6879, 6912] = 9.22 angstroms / 64.4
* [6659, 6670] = 1.66 angstroms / 69.8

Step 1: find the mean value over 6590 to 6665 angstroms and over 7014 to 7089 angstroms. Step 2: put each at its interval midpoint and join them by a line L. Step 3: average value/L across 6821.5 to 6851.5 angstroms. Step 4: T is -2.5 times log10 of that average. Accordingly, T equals 0.42 mag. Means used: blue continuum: 77.4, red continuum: 92.6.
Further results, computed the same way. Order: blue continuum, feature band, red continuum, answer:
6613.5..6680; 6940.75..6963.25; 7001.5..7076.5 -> 0.148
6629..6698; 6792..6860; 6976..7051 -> 0.382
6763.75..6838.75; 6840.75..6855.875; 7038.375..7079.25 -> 0.105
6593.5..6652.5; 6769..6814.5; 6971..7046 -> 0.402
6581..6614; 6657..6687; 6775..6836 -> 0.076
